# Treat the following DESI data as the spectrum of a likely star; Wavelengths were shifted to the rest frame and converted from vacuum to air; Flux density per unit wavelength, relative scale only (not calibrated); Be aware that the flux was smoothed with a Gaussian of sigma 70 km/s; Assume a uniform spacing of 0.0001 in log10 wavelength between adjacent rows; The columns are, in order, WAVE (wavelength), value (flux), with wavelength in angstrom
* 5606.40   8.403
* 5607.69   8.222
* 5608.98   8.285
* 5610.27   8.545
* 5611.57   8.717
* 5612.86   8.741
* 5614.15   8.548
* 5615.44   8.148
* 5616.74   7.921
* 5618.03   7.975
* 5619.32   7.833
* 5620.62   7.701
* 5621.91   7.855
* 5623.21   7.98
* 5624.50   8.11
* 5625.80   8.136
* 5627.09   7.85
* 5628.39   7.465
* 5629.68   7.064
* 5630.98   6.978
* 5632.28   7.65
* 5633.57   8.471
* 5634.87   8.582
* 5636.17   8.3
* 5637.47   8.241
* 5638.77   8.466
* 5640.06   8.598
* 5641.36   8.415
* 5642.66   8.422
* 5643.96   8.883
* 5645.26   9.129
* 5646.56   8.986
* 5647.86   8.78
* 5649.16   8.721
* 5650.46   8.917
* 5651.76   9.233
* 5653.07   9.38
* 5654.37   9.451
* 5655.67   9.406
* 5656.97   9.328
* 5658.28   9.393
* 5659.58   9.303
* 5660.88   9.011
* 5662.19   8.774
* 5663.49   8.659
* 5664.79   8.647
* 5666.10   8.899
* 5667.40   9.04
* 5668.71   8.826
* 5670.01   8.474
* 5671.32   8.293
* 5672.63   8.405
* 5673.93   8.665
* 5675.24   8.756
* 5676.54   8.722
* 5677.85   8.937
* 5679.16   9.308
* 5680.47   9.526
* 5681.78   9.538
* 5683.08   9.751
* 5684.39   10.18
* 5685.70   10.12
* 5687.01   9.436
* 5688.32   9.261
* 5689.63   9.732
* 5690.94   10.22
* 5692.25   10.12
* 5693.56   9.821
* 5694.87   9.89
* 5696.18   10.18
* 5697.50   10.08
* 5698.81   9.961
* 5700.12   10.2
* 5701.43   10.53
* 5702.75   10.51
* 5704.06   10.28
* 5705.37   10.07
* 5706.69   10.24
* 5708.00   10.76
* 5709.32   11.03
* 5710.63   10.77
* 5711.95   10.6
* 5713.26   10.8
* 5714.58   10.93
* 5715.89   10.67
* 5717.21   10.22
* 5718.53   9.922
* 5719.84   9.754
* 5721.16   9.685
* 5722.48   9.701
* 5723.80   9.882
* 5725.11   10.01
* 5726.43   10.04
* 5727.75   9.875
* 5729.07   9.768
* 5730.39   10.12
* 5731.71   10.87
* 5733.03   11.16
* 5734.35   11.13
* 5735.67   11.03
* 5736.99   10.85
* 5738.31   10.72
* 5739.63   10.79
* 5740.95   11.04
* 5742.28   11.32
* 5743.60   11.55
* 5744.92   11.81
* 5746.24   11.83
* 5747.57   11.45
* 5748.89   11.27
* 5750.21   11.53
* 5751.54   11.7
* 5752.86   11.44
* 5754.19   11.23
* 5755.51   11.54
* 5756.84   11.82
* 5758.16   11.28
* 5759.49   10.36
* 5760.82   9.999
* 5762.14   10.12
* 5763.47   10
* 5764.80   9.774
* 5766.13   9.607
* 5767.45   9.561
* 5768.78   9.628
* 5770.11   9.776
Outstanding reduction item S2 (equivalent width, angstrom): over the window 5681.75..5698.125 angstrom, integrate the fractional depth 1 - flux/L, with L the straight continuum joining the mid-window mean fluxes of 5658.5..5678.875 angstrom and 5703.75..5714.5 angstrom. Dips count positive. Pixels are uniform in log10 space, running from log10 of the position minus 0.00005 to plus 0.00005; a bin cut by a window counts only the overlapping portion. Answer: -0.3 angstrom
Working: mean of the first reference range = 8.79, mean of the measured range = 9.88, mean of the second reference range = 10.6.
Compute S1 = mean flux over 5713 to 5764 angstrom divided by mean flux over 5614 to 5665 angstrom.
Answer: 1.27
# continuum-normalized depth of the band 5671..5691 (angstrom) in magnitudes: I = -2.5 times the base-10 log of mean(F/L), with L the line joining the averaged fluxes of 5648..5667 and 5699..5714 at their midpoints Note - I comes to 0.05 mag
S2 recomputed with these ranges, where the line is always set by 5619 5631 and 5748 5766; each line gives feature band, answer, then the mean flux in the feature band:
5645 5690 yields -1.9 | 9.11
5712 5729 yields -0.2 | 10.1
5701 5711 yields -0.9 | 10.5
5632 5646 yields -0.7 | 8.5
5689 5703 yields -1.0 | 10.1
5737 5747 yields -0.7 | 11.3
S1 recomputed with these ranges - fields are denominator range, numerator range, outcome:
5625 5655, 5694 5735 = 1.22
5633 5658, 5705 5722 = 1.18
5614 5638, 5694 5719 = 1.31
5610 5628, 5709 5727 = 1.26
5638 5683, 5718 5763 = 1.21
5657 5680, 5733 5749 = 1.27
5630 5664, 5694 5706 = 1.17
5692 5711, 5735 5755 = 1.10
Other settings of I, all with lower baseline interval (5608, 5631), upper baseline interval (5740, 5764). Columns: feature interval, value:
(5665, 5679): 0.07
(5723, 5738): 0.02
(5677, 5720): -0.02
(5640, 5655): -0.03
